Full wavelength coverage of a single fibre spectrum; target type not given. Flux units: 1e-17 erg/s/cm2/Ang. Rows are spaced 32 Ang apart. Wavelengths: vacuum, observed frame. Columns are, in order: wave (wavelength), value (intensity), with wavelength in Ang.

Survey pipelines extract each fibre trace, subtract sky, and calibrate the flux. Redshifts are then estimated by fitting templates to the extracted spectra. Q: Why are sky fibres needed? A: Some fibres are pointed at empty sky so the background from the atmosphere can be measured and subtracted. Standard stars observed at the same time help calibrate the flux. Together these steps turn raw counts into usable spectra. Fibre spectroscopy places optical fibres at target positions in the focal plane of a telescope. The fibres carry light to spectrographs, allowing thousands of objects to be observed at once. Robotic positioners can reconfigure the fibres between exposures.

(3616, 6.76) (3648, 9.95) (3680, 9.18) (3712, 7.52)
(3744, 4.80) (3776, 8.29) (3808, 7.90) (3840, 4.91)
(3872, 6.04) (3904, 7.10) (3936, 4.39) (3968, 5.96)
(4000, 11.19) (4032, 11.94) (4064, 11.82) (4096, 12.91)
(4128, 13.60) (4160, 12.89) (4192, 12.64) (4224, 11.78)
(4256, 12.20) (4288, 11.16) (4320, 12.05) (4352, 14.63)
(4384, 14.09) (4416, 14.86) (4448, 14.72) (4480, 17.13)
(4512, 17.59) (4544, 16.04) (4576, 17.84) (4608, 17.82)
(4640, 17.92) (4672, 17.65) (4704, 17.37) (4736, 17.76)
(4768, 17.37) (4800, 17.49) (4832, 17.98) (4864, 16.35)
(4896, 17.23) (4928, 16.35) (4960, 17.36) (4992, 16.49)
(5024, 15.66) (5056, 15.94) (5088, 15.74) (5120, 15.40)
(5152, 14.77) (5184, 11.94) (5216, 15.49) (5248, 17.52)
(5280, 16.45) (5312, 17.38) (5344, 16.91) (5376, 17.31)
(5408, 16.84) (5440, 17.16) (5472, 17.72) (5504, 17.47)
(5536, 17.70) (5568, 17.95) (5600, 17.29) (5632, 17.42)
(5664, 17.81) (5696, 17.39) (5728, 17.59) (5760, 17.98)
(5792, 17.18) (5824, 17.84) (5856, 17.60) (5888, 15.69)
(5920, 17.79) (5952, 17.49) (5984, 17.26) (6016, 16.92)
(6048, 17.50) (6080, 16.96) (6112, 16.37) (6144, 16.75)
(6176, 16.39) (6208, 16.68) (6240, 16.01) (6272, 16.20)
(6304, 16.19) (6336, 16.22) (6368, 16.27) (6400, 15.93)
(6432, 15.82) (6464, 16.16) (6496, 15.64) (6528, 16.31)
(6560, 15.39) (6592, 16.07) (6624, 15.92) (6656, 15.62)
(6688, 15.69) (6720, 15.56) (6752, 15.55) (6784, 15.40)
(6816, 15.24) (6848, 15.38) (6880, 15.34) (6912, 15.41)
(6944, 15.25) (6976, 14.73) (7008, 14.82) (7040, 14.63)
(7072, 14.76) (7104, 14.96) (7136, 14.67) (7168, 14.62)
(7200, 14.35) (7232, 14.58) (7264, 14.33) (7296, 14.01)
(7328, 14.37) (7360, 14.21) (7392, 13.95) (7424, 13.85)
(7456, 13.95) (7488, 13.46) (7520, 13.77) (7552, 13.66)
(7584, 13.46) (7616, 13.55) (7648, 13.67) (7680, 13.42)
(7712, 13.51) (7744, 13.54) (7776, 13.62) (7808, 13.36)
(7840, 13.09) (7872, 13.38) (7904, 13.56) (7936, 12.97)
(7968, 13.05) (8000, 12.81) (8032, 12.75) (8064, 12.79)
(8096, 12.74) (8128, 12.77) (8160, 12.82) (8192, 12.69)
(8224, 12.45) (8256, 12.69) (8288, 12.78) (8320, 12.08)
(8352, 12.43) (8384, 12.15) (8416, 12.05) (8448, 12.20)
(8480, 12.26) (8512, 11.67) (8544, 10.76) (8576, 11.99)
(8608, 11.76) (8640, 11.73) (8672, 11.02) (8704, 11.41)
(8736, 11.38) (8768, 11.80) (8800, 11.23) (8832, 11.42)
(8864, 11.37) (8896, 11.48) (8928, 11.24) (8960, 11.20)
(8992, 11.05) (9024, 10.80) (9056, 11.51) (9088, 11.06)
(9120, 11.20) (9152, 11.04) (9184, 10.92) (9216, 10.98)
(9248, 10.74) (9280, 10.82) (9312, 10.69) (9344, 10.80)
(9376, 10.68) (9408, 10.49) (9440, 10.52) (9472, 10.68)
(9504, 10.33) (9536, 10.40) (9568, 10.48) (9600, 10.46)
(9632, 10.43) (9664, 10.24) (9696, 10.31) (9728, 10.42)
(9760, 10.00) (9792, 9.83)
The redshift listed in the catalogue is 0.000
